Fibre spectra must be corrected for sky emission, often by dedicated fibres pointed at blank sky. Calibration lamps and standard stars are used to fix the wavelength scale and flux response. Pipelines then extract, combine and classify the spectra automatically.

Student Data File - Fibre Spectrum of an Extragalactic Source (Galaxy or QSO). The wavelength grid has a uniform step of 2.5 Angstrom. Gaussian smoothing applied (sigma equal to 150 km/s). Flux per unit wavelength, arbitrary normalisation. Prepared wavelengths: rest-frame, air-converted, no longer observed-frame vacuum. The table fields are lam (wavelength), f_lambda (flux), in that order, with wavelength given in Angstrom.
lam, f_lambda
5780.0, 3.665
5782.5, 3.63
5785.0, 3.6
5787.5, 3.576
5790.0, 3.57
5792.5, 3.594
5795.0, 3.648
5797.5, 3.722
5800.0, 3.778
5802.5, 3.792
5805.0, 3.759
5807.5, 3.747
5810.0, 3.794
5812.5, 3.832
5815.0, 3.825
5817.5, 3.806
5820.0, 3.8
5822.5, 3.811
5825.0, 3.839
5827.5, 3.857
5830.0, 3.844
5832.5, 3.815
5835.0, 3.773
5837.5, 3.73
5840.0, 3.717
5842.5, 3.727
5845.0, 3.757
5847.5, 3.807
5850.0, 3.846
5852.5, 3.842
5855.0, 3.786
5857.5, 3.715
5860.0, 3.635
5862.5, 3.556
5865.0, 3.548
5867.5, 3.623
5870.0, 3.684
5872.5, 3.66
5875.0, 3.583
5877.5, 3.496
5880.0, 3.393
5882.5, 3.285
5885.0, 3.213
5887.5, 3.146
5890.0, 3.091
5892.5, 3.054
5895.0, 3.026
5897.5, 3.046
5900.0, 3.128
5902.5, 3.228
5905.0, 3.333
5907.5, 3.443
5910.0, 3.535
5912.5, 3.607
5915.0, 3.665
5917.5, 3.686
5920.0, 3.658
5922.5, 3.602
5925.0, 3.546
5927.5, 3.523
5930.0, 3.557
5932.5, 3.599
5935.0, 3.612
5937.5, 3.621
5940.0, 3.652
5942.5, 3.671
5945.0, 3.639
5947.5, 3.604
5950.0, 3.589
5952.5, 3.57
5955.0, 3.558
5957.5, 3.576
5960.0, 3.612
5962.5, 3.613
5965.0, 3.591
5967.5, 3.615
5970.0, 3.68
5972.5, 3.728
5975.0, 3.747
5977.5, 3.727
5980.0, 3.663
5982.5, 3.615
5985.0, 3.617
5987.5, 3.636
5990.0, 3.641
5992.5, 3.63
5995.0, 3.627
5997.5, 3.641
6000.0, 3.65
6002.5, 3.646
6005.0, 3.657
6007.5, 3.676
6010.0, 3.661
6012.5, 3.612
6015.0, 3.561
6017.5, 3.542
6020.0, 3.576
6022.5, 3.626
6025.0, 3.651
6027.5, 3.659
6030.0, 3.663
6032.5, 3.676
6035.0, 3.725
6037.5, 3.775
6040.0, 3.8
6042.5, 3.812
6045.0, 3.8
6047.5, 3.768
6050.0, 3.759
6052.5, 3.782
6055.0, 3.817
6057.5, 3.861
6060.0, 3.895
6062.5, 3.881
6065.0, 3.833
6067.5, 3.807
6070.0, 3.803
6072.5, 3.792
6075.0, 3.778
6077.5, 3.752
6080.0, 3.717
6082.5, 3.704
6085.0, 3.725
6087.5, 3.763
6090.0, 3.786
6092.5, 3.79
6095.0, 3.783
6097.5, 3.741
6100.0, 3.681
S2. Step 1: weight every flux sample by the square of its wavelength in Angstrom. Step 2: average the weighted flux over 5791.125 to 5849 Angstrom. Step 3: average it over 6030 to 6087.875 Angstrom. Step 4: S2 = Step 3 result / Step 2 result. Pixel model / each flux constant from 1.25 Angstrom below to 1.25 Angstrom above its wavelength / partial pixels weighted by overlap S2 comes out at 1.09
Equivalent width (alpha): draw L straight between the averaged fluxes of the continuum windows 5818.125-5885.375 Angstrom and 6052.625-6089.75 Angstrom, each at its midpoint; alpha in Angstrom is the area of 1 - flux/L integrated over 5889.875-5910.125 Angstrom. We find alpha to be 2.8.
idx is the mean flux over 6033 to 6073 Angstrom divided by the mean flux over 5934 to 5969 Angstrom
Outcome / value 1.1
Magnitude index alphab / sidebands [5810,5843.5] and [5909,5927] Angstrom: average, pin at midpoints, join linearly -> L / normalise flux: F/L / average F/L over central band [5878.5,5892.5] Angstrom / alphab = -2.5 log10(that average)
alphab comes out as 0.15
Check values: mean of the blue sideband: 3.8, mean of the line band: 3.22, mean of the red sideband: 3.61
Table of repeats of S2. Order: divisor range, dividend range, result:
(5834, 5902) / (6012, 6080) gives 1.13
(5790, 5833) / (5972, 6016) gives 1.03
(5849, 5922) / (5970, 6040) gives 1.10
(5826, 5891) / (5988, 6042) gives 1.06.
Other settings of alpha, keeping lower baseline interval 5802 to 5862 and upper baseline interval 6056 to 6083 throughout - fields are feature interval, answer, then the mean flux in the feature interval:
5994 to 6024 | 1.4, 3.62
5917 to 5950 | 1.6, 3.61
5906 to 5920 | 0.7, 3.59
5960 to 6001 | 1.6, 3.65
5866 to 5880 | 0.7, 3.59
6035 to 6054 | 0.1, 3.78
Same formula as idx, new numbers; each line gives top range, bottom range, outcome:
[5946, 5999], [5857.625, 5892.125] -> 1.05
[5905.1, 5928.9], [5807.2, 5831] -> 0.94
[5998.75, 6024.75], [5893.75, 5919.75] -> 1.07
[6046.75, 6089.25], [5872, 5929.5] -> 1.12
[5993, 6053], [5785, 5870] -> 0.98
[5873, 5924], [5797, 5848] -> 0.89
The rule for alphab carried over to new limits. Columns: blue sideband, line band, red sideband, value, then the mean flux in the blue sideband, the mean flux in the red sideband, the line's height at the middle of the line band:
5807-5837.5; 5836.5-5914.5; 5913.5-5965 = 0.07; 3.81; 3.61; 3.72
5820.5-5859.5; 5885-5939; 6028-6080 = 0.11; 3.79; 3.79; 3.79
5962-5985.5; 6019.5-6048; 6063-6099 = 0.00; 3.66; 3.77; 3.72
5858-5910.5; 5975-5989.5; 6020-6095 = -0.02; 3.37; 3.76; 3.59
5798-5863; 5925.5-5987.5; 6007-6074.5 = 0.04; 3.78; 3.73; 3.75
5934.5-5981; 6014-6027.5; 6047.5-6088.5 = 0.04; 3.64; 3.79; 3.72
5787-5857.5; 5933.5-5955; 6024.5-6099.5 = 0.04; 3.77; 3.77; 3.77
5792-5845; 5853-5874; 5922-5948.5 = 0.02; 3.77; 3.6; 3.71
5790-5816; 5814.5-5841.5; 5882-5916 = -0.05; 3.74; 3.27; 3.62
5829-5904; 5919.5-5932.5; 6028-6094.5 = 0.01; 3.52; 3.78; 3.6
